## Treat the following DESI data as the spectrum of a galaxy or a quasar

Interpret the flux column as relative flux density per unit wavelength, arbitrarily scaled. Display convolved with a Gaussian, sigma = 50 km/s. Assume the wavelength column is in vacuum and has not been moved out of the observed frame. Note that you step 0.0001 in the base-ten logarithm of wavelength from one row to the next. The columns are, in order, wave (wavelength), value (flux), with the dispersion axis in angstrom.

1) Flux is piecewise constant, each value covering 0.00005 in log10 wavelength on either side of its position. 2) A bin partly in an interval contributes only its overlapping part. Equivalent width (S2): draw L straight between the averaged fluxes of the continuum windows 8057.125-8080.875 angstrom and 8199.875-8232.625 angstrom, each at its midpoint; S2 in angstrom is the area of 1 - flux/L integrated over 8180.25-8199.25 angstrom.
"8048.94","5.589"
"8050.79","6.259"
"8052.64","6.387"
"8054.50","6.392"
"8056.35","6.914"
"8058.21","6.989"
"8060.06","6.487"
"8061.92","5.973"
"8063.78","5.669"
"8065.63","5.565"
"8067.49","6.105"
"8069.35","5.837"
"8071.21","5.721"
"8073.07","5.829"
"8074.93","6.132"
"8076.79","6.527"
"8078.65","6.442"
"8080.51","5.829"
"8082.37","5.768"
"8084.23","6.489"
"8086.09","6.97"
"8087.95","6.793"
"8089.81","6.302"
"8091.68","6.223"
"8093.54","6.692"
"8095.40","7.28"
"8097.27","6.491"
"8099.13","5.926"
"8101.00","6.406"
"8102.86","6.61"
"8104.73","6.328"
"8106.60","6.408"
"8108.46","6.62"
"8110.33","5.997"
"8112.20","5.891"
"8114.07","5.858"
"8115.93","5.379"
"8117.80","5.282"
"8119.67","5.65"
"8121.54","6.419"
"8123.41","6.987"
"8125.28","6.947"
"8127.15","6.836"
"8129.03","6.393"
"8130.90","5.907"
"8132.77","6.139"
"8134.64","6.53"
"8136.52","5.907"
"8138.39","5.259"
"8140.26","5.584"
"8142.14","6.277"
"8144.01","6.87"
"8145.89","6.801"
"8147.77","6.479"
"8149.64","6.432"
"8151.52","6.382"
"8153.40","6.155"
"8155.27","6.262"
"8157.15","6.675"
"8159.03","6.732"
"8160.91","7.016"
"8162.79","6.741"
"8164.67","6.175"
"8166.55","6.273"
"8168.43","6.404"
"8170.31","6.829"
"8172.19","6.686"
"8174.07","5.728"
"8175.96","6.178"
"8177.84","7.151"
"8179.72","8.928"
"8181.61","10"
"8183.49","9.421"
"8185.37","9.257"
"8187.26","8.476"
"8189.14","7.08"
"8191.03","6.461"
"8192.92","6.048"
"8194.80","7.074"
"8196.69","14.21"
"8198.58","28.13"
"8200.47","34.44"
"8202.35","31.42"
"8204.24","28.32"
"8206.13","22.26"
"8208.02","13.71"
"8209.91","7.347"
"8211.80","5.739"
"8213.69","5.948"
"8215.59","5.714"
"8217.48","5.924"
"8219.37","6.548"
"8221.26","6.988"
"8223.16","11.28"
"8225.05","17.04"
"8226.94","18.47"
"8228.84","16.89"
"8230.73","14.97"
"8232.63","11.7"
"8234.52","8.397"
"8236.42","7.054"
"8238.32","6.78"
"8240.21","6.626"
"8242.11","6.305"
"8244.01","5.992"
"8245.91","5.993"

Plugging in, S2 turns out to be 4.0 angstrom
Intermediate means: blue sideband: 6.09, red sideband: 14.6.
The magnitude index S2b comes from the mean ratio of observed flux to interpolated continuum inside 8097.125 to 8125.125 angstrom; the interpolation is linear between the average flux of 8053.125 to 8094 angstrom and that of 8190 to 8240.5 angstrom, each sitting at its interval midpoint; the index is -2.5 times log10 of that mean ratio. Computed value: 0.29 mag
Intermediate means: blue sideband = 6.25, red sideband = 13.2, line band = 6.16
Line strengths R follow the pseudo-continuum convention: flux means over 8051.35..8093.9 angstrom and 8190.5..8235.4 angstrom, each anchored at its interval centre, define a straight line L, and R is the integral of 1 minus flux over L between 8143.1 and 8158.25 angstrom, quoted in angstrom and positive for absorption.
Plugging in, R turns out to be 5.8 angstrom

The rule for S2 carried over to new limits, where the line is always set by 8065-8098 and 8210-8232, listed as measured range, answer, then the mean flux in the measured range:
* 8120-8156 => 7.3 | 6.33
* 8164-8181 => 4.2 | 6.78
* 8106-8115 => 1.2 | 6.15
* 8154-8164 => 2.2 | 6.65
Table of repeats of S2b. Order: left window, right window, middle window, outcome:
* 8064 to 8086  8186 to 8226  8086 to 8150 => 0.30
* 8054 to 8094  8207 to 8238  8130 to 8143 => 0.31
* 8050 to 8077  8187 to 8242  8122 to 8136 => 0.35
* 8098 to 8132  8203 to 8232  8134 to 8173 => 0.32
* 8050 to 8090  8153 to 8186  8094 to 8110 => 0.01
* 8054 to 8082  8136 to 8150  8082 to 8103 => -0.06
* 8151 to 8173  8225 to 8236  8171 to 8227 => -0.13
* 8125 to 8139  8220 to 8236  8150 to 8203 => -0.01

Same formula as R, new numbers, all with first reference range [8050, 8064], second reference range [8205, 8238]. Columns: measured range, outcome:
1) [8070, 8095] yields 2.9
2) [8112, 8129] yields 4.2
